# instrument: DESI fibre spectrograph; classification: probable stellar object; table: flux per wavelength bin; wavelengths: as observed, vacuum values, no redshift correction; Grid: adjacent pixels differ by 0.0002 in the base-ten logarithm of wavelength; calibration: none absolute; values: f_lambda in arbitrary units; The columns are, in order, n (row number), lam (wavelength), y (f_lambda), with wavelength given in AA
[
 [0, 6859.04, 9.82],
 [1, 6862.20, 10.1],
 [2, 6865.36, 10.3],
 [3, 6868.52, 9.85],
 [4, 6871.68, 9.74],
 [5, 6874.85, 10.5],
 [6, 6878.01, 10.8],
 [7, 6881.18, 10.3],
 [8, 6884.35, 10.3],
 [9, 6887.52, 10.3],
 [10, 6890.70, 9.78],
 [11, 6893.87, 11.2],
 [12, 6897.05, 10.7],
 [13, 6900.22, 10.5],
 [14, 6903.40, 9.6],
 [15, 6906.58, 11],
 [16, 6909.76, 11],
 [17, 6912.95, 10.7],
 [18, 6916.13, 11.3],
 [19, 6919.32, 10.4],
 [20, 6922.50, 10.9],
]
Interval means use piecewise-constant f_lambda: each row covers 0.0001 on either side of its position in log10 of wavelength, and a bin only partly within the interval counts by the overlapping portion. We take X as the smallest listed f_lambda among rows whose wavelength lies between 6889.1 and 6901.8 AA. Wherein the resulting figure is 9.78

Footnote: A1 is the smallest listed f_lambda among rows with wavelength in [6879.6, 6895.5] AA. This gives 9.78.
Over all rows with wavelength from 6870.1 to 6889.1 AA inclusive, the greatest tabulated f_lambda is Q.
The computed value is 10.8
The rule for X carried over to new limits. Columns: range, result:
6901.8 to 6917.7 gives 9.6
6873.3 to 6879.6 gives 10.5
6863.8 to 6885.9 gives 9.74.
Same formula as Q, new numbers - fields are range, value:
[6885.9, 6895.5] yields 11.2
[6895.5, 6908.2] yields 11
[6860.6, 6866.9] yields 10.3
